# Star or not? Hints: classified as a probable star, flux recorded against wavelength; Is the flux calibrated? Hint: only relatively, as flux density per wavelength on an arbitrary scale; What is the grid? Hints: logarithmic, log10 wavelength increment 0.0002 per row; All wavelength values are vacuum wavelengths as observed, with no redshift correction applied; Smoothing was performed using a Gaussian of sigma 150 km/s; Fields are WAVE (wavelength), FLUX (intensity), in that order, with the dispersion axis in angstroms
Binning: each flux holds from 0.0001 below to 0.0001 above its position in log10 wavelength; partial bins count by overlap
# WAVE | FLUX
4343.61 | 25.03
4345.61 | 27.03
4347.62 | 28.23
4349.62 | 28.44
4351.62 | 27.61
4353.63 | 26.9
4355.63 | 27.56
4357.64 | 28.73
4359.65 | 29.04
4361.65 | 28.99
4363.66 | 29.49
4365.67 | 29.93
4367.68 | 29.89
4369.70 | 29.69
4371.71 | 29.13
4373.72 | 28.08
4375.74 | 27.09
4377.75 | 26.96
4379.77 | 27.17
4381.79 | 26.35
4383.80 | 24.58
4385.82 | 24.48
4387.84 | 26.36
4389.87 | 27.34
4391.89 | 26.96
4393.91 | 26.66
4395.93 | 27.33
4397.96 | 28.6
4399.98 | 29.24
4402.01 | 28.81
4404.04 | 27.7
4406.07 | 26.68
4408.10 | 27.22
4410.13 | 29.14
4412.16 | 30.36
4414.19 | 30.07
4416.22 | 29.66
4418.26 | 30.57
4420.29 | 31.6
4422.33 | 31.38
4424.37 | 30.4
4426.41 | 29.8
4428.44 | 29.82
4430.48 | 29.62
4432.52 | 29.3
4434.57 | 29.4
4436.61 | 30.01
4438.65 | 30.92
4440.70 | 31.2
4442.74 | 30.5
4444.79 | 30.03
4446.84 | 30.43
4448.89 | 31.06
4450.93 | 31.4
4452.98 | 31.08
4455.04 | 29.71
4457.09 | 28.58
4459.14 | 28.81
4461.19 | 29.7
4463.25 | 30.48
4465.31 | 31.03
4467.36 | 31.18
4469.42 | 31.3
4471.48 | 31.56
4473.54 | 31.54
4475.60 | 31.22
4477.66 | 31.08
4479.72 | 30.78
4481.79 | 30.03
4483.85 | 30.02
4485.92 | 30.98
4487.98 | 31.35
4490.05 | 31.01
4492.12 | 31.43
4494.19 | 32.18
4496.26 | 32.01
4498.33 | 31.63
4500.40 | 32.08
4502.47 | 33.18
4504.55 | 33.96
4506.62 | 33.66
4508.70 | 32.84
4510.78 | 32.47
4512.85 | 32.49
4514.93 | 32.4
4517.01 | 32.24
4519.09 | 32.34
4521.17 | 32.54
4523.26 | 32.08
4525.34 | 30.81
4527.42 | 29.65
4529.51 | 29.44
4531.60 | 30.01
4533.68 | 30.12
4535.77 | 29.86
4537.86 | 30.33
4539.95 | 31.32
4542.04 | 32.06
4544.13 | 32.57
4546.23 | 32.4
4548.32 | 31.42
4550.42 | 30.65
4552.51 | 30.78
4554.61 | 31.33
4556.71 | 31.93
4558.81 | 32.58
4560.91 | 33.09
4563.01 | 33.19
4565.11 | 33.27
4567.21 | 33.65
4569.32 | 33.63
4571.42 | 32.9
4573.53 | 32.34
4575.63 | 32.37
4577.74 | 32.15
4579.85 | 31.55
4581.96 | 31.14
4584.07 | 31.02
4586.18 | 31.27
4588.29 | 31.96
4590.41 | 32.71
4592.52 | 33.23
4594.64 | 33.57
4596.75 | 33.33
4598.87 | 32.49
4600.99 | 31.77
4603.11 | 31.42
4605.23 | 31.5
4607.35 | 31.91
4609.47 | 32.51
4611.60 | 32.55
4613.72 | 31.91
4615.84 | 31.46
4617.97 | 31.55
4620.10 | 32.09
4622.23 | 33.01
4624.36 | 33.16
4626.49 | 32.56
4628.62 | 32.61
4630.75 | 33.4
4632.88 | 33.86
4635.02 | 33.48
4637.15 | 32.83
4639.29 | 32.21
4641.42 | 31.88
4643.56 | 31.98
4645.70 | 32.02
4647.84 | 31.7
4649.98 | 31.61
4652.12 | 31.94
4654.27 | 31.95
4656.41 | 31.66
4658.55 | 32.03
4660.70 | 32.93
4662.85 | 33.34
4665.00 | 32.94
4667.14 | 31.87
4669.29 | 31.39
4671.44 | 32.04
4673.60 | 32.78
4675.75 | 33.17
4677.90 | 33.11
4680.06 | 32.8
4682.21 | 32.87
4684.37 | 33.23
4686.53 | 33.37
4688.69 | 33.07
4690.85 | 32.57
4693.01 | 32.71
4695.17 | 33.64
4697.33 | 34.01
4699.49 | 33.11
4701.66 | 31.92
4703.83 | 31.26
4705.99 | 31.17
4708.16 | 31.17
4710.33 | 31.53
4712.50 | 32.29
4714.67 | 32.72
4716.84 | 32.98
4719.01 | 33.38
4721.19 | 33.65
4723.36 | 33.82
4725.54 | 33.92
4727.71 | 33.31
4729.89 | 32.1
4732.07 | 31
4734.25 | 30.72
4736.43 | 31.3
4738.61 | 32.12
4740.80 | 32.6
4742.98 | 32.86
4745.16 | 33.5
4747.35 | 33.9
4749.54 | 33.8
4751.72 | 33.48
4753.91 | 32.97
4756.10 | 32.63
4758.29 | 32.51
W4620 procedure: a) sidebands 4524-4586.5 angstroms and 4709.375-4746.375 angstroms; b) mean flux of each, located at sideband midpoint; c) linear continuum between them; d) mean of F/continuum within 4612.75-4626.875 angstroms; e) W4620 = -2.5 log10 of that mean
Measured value -0.01 mag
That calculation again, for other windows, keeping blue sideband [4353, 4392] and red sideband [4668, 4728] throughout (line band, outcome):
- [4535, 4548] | -0.04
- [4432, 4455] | -0.06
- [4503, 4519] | -0.10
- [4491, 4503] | -0.08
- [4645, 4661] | 0.00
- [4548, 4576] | -0.06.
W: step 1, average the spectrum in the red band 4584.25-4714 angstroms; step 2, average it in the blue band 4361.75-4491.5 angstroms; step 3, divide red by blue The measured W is 1.1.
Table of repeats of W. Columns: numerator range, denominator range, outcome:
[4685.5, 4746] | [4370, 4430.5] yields 1.15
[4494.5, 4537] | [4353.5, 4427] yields 1.12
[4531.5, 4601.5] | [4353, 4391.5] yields 1.15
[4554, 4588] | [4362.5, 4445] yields 1.12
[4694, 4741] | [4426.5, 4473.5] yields 1.07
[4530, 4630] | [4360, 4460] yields 1.11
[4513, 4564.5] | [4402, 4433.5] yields 1.07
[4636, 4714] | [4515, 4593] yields 1.02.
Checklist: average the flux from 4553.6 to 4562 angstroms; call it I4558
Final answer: 32.2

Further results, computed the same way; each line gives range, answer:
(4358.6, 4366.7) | 29.4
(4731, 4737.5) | 31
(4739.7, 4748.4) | 33.2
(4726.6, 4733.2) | 32.1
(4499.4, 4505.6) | 33.1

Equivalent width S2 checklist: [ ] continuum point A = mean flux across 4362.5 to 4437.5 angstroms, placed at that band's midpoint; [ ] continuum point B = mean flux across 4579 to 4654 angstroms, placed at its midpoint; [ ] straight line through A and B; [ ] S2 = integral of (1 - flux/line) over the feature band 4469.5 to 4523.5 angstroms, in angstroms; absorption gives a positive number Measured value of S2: -3.0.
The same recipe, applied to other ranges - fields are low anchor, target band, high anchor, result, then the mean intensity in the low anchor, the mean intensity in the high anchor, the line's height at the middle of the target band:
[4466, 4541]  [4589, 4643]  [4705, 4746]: -0.9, 31.5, 32.4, 32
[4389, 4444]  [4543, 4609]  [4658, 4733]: -2.1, 29.3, 32.7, 31.2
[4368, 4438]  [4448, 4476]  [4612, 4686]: -1.1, 28.5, 32.5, 29.4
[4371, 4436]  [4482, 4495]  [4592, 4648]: -0.5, 28.4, 32.4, 30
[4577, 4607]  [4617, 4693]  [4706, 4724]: -0.5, 32.1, 32.6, 32.3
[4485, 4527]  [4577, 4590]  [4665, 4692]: 0.3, 32.2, 32.7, 32.4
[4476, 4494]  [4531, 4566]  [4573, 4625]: 0.0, 30.9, 32.1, 31.6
